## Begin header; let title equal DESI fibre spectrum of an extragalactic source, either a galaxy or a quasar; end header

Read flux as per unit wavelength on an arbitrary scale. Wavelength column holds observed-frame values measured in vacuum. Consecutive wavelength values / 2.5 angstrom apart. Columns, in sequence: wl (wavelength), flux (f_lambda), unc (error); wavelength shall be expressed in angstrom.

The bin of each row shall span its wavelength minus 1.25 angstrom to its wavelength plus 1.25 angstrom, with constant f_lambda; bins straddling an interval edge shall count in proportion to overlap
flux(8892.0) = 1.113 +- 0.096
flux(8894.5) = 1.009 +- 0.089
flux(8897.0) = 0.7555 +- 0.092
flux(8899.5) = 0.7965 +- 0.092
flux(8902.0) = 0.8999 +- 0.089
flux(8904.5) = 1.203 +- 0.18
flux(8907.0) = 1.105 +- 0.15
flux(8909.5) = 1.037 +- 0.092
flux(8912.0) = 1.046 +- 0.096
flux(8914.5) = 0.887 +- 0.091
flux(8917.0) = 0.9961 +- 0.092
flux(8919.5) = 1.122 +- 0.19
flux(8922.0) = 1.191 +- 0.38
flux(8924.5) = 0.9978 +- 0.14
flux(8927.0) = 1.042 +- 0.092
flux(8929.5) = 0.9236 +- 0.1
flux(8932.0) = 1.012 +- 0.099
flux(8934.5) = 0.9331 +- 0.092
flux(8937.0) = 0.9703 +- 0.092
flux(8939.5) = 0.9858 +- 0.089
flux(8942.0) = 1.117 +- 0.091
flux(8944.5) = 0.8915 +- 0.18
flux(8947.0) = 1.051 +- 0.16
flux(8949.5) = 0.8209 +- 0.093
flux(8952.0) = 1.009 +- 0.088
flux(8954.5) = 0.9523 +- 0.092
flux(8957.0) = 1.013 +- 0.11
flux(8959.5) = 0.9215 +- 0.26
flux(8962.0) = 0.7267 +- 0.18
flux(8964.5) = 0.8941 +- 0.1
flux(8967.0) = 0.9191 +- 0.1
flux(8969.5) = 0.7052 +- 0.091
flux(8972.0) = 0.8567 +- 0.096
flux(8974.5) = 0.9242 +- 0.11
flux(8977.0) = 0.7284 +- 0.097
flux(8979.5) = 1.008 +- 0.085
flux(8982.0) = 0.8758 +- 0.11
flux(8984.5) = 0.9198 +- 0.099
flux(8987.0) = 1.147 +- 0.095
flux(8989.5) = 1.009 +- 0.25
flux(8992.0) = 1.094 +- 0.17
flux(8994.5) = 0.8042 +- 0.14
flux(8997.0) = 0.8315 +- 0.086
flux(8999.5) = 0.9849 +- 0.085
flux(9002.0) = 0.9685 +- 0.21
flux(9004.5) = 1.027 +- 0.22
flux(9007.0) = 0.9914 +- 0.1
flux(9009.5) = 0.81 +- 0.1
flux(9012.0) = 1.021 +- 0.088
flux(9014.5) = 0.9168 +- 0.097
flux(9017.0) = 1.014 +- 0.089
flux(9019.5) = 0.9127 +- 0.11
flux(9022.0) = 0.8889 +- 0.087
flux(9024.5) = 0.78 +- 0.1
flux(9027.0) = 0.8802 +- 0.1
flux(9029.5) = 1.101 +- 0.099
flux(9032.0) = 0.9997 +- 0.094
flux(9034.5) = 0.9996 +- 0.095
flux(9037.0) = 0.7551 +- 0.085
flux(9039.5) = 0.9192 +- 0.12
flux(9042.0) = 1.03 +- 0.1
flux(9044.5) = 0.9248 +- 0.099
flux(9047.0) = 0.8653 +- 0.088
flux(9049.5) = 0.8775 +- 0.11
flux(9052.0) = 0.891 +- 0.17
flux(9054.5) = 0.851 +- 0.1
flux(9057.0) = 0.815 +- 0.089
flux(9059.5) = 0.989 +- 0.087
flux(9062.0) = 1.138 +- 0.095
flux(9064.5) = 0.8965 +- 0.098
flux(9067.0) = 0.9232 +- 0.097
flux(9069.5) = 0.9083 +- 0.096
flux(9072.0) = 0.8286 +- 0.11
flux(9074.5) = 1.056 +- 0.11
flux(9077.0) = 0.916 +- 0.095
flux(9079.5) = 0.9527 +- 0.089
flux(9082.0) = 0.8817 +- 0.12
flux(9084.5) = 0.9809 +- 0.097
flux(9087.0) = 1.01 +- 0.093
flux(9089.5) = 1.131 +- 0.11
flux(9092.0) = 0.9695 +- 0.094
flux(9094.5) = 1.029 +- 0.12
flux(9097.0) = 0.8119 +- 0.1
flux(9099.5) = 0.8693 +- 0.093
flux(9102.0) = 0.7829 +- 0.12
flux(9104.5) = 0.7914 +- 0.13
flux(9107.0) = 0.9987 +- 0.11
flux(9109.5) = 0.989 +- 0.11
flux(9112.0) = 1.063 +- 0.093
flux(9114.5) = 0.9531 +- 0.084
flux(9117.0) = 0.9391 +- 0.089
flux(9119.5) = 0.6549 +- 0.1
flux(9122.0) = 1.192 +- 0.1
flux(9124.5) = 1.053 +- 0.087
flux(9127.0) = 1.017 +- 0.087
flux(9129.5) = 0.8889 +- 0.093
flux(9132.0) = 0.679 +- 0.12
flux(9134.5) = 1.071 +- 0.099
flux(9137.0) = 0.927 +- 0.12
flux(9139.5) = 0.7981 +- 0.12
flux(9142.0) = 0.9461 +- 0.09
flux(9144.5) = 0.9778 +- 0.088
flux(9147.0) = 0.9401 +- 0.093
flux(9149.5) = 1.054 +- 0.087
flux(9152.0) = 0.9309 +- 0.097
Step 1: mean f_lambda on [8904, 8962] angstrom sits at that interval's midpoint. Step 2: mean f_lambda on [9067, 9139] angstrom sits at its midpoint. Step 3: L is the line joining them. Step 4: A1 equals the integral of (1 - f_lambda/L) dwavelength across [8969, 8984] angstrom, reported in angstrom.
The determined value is 1.9 angstrom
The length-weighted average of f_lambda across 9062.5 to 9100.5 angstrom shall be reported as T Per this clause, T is 0.949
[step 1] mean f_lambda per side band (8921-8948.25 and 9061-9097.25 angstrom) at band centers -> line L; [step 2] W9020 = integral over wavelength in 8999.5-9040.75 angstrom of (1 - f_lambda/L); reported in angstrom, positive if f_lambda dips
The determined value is 1.9 angstrom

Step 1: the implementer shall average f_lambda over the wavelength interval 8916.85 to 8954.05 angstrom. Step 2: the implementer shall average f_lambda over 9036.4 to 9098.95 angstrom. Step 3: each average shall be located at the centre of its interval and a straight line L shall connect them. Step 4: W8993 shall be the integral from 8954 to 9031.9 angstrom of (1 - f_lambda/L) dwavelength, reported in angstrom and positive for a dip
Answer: 3.9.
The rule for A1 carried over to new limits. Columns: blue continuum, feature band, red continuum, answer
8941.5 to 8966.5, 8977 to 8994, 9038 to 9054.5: -1.0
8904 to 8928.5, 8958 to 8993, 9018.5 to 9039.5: 2.6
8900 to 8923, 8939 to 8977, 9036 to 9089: 3.7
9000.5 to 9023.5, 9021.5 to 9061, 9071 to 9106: 1.2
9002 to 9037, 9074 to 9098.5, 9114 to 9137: -0.8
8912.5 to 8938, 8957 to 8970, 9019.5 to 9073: 1.6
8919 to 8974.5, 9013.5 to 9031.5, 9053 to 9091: 0.4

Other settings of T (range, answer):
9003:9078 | 0.931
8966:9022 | 0.93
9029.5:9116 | 0.938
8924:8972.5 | 0.937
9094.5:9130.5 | 0.933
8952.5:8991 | 0.91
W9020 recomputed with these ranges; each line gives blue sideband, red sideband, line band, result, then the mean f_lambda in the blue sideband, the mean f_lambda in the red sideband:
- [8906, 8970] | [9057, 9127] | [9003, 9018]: 0.0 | 0.975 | 0.951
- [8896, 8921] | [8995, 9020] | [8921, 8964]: 0.1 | 0.989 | 0.945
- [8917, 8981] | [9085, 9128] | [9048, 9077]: 0.9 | 0.949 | 0.956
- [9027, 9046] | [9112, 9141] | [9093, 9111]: 0.7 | 0.955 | 0.931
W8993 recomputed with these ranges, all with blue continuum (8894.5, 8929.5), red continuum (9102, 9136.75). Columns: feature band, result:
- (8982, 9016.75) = 0.51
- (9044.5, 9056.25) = 1.05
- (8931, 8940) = 0.20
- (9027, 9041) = 0.23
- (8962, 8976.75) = 2.18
